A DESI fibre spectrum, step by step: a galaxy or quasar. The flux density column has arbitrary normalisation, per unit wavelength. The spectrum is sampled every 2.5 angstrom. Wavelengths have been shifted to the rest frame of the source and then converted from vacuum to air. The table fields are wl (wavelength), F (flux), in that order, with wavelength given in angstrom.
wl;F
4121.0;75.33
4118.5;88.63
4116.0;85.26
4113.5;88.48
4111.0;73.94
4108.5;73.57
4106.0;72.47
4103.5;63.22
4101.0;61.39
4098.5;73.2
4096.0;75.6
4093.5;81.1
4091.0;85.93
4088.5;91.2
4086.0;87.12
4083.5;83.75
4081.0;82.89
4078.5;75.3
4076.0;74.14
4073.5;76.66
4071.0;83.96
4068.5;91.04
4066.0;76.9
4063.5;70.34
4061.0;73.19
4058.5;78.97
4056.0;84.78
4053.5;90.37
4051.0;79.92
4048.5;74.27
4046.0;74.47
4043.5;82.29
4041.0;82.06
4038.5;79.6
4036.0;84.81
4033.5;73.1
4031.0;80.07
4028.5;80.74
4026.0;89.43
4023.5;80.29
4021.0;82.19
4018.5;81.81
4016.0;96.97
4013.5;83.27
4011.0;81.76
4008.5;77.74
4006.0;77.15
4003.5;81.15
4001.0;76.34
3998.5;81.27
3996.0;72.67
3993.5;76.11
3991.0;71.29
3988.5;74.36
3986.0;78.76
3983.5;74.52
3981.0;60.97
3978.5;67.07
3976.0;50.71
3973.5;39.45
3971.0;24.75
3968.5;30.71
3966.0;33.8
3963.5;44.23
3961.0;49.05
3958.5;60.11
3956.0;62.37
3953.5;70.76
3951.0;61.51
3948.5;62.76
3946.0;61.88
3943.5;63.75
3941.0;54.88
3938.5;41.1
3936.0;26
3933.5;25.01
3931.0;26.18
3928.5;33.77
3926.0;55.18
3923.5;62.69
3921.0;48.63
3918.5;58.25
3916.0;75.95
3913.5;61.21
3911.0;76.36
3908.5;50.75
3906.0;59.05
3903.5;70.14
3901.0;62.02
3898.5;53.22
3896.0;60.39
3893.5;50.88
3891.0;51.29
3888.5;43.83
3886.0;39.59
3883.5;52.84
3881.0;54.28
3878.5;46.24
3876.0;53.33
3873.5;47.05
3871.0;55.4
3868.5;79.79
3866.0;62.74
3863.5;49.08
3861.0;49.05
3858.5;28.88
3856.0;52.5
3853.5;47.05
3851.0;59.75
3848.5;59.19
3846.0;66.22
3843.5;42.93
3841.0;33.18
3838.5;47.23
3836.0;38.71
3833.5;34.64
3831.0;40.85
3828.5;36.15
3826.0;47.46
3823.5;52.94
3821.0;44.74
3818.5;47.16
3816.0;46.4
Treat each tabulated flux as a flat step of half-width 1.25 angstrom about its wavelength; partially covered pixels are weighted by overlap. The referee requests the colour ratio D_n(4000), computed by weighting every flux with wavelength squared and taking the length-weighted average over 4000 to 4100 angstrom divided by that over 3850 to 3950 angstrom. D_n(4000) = 1.65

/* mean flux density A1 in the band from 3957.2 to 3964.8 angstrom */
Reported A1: 51.1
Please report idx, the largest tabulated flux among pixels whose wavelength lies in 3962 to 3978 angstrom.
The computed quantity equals 50.71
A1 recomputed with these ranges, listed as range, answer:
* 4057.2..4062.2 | 76.2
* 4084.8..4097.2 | 84.2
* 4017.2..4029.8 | 82.9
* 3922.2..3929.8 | 50.4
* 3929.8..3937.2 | 25.7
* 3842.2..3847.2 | 54.2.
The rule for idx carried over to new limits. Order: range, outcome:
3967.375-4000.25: 81.27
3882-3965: 76.36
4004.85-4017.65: 96.97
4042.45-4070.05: 91.04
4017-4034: 89.43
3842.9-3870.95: 79.79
